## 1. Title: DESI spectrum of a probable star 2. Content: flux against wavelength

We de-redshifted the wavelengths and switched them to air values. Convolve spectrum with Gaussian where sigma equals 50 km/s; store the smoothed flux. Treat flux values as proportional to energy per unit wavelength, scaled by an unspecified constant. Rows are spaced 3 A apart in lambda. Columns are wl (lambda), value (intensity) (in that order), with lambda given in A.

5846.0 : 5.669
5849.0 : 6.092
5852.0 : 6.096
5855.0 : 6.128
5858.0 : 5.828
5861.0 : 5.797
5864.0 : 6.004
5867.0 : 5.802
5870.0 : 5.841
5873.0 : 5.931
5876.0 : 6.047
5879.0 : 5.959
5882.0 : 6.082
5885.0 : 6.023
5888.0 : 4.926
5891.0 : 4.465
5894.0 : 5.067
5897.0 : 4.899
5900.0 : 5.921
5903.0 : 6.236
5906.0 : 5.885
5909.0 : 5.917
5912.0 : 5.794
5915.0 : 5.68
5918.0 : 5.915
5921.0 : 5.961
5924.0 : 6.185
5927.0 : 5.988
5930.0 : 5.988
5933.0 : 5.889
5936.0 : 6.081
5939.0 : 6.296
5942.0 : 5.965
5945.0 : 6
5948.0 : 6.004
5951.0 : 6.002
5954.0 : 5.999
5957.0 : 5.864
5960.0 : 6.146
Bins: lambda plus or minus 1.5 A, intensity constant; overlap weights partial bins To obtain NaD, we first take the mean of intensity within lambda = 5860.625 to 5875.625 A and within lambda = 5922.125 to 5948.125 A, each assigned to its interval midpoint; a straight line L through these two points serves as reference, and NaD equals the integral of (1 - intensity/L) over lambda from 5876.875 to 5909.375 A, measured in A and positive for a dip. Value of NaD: 2.0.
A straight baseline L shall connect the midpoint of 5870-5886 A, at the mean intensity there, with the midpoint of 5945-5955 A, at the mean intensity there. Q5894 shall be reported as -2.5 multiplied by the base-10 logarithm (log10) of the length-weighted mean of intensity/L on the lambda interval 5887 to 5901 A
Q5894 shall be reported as 0.19 mag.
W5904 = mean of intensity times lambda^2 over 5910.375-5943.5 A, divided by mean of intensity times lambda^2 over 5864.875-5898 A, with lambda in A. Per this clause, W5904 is 1.09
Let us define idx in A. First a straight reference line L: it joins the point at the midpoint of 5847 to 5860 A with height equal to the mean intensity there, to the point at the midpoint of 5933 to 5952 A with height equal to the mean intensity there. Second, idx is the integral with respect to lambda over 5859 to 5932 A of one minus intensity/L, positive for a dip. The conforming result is 3.2 A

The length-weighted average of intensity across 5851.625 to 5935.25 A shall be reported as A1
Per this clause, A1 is 5.79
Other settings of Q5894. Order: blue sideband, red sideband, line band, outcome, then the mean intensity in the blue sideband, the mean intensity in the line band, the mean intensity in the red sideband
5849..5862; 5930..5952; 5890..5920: 0.08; 5.98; 5.6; 6.03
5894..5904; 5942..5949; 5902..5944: -0.04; 5.57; 5.98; 5.99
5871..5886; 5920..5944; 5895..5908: 0.06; 6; 5.72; 6.04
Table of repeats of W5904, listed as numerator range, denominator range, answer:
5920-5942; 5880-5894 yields 1.15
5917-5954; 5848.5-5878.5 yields 1.04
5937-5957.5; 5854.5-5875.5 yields 1.05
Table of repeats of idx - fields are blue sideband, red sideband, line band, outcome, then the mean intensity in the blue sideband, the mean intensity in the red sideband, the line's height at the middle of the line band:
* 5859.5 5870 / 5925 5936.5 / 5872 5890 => 0.3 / 5.86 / 5.99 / 5.89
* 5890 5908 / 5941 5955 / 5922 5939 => -0.7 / 5.45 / 5.99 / 5.8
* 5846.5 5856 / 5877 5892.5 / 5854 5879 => -0.5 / 6.06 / 5.51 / 5.81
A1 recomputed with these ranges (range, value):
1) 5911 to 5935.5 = 5.93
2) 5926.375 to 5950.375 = 6.03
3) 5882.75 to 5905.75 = 5.41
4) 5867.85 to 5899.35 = 5.54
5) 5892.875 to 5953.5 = 5.89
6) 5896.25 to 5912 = 5.82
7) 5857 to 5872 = 5.86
